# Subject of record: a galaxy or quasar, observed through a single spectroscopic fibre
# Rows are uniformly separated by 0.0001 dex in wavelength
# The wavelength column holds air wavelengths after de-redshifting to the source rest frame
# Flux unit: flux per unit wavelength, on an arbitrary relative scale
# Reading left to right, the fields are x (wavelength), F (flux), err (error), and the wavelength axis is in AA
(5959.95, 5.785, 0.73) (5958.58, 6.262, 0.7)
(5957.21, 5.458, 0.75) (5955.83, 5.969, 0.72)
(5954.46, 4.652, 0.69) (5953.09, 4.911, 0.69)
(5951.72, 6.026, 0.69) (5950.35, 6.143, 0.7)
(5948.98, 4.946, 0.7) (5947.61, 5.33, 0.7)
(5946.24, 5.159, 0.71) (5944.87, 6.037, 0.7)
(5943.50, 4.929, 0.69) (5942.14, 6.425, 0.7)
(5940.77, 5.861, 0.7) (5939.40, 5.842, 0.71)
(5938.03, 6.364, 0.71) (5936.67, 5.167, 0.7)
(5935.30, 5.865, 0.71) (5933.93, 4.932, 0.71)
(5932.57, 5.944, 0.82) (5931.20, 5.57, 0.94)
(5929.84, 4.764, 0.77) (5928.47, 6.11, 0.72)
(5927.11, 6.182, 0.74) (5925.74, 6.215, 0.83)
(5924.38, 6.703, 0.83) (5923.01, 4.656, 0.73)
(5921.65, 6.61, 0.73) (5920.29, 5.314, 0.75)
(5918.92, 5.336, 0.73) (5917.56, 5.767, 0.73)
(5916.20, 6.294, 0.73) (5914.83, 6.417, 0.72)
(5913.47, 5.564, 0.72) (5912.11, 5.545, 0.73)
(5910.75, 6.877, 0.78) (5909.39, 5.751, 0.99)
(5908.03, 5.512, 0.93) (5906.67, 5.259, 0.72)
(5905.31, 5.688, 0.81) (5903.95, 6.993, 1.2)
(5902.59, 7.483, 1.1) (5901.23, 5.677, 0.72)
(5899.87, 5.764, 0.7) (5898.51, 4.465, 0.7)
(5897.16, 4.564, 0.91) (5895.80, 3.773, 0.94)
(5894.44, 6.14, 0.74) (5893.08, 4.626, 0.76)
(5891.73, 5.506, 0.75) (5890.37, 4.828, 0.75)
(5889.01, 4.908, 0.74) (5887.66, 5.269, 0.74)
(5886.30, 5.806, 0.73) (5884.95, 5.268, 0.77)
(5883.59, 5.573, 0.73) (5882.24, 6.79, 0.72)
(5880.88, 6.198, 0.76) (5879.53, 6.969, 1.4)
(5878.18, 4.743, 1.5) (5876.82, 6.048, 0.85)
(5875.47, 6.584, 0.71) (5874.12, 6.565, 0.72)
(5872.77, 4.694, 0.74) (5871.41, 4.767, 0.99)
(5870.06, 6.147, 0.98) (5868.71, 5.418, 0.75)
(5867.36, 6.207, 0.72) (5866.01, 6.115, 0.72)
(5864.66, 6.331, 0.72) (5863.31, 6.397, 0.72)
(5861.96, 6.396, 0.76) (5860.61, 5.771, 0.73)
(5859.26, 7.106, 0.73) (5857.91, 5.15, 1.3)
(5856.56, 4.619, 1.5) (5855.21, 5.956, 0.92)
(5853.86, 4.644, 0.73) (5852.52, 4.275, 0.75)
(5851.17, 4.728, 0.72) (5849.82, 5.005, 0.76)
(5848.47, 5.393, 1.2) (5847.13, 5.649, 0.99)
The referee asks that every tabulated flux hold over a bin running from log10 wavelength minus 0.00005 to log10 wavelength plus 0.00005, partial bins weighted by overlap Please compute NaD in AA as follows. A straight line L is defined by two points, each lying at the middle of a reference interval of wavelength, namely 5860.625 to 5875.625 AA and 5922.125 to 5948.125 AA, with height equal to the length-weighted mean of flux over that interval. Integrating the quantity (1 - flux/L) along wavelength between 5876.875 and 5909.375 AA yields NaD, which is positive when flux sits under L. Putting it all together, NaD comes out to 1.54 AA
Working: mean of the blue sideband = 5.94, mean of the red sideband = 5.7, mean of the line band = 5.57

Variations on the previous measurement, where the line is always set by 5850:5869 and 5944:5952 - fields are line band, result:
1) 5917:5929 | -0.6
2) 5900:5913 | -1.1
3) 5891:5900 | 1.1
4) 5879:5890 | -0.4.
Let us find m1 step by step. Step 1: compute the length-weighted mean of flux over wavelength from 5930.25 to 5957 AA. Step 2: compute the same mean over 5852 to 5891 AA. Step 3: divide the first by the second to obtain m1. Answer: 1.0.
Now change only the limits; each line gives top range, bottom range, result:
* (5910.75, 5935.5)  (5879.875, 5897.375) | 1.08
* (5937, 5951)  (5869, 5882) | 0.97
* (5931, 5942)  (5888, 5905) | 1.06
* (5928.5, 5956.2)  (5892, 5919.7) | 0.98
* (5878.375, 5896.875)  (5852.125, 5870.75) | 0.95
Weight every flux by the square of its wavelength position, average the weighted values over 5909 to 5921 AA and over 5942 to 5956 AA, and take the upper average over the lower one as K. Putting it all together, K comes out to 0.94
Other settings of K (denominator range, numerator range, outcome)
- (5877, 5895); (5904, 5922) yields 1.06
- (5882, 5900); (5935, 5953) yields 1.11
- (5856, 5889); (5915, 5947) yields 1.00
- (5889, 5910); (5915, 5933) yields 1.08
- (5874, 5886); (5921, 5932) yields 0.98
